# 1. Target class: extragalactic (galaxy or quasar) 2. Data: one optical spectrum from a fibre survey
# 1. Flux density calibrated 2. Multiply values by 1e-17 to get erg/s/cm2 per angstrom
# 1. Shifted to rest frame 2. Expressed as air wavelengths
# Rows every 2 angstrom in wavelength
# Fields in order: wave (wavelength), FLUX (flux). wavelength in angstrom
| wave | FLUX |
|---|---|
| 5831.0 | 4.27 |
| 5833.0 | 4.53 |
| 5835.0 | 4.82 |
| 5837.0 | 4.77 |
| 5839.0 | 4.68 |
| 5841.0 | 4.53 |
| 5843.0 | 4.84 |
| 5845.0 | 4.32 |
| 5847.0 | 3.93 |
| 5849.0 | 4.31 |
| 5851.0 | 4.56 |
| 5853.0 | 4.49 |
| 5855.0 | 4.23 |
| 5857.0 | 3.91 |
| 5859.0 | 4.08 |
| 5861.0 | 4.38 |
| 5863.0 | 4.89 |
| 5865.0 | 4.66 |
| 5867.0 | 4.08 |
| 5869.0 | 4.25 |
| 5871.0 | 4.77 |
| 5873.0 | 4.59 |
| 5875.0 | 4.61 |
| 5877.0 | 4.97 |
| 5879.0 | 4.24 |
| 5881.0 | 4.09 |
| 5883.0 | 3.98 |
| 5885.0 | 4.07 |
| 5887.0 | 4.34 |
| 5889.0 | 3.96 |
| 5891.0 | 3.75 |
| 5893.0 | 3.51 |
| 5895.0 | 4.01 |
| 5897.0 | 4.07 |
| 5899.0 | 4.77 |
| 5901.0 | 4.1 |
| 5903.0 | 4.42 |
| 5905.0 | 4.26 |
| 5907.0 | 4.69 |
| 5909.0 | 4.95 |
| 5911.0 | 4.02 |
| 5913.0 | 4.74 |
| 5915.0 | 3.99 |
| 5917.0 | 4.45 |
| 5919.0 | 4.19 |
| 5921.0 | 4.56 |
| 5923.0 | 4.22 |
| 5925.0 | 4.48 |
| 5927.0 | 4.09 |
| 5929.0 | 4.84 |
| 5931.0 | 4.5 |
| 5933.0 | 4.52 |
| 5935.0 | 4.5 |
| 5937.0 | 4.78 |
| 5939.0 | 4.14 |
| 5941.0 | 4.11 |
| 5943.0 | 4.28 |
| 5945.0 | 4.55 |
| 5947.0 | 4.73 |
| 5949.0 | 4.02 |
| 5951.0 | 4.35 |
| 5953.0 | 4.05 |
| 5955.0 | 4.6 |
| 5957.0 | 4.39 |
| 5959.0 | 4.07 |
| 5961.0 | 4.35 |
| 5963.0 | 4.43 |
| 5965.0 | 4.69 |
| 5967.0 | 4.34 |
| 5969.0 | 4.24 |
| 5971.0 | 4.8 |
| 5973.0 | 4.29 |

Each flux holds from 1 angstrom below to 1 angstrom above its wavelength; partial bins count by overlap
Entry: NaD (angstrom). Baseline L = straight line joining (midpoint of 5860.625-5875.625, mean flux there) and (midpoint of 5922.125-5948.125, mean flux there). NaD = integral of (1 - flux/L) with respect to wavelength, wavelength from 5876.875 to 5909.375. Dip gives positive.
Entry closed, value 2.06 angstrom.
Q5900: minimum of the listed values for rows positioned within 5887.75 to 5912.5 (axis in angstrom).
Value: 3.51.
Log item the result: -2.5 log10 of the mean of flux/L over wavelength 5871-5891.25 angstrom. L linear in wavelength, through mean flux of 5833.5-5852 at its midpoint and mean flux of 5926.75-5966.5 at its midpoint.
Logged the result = 0.04 mag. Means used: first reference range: 4.53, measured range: 4.3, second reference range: 4.4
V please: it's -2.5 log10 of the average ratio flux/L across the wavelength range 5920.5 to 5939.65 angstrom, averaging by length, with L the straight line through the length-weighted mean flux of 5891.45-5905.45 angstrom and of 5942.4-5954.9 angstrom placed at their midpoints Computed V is -0.048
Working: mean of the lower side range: 4.14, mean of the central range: 4.47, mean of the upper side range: 4.35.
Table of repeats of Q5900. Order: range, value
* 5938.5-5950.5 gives 4.02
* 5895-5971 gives 3.99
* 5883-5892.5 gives 3.75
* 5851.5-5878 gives 3.91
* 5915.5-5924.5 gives 4.19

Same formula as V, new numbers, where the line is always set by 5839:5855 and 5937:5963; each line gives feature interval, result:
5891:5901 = 0.08 mag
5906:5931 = -0.02 mag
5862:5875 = -0.03 mag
